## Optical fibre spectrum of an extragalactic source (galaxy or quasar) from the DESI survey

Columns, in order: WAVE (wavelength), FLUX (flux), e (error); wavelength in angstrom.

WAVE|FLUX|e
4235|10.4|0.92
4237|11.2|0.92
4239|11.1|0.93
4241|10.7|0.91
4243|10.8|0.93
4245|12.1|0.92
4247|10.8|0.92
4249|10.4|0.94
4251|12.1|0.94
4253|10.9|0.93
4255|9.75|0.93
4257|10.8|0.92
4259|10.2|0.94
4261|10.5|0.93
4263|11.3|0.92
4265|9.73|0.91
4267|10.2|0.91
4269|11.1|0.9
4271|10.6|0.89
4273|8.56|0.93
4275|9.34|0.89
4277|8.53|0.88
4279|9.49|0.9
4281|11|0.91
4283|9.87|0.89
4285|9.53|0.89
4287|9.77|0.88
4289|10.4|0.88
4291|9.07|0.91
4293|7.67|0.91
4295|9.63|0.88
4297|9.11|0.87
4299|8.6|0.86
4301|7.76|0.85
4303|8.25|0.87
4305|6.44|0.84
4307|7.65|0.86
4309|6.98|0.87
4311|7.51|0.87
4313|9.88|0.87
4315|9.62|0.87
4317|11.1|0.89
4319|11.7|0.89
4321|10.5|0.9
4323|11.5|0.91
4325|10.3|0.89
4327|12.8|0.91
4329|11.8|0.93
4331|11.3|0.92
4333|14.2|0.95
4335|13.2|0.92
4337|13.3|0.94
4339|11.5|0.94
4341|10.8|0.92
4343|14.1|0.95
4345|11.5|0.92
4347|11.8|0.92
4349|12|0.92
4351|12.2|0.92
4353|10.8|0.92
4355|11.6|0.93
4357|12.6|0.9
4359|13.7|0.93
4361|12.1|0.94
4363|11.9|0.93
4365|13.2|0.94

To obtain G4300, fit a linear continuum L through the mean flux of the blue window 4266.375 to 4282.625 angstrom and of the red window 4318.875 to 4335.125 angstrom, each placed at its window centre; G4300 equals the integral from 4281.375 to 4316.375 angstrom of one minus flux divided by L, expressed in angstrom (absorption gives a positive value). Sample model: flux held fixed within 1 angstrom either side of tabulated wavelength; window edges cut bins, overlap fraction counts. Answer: 6.5 angstrom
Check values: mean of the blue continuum 9.85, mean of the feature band 8.76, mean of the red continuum 11.9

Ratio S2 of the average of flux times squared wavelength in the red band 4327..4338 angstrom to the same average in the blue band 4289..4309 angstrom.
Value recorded 1.6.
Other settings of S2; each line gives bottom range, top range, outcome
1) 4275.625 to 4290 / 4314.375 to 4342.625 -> 1.23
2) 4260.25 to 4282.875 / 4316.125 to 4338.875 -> 1.23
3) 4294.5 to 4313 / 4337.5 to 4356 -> 1.50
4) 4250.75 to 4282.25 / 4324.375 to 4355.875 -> 1.23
